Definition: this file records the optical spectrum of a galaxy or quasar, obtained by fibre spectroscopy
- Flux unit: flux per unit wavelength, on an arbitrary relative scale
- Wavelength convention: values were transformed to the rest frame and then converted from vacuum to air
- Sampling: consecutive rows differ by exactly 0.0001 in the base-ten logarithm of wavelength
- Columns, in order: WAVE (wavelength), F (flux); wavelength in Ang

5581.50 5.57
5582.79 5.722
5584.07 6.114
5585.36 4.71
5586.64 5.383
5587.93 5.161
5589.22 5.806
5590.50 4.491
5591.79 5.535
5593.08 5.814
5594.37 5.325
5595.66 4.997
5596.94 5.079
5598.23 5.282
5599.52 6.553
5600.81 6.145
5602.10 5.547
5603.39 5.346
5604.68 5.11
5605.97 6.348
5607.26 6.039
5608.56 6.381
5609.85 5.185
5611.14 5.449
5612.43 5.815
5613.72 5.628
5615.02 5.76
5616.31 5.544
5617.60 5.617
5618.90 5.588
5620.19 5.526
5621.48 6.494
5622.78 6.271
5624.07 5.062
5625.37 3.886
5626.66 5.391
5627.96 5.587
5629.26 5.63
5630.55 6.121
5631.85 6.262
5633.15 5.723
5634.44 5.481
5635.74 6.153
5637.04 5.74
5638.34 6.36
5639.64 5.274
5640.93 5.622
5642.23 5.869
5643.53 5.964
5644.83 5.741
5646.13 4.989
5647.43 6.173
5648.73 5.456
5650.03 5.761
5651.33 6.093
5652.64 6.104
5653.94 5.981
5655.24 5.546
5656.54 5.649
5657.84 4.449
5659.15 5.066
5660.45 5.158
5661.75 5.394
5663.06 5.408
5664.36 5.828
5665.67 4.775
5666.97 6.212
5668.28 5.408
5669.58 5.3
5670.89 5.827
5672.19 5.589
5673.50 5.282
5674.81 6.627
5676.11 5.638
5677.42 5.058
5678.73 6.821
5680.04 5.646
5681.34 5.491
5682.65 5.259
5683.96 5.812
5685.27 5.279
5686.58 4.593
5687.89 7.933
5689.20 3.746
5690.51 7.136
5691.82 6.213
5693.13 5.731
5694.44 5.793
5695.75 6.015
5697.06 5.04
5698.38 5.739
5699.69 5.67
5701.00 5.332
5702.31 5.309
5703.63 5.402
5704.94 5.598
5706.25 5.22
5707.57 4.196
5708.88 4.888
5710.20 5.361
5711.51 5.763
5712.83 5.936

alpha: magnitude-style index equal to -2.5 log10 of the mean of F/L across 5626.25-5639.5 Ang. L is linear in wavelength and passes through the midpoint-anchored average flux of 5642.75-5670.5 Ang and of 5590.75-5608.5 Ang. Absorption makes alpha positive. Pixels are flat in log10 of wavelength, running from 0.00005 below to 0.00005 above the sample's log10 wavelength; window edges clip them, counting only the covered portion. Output -0.05 mag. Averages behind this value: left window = 5.62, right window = 5.55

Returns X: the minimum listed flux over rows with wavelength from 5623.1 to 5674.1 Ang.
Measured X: 3.886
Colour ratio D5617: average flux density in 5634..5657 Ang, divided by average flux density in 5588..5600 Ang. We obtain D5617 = 1.07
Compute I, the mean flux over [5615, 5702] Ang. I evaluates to 5.65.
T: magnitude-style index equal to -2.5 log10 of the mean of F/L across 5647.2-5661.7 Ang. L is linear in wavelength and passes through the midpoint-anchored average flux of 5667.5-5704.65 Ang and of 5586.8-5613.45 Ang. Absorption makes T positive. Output 0.01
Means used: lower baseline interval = 5.57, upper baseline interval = 5.67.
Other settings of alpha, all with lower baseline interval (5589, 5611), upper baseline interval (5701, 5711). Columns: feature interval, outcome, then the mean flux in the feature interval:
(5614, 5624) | -0.05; 5.78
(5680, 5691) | -0.08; 5.63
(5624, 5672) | -0.04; 5.59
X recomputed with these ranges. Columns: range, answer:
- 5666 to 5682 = 5.058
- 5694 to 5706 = 5.04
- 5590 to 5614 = 4.491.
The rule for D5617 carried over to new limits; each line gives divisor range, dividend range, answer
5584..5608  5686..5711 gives 1.00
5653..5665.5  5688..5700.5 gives 1.07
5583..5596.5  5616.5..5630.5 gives 1.04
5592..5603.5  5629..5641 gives 1.05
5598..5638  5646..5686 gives 0.98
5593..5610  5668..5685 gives 1.00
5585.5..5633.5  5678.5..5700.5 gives 1.03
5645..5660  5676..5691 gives 1.02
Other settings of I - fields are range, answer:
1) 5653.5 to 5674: 5.43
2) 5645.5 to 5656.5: 5.76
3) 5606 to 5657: 5.72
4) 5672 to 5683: 5.73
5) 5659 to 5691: 5.61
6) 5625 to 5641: 5.67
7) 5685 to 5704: 5.67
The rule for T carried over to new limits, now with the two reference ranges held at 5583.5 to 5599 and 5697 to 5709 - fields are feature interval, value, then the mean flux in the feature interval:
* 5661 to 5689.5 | -0.07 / 5.61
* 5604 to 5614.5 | -0.09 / 5.74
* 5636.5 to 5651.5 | -0.09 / 5.74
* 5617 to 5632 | -0.06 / 5.6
